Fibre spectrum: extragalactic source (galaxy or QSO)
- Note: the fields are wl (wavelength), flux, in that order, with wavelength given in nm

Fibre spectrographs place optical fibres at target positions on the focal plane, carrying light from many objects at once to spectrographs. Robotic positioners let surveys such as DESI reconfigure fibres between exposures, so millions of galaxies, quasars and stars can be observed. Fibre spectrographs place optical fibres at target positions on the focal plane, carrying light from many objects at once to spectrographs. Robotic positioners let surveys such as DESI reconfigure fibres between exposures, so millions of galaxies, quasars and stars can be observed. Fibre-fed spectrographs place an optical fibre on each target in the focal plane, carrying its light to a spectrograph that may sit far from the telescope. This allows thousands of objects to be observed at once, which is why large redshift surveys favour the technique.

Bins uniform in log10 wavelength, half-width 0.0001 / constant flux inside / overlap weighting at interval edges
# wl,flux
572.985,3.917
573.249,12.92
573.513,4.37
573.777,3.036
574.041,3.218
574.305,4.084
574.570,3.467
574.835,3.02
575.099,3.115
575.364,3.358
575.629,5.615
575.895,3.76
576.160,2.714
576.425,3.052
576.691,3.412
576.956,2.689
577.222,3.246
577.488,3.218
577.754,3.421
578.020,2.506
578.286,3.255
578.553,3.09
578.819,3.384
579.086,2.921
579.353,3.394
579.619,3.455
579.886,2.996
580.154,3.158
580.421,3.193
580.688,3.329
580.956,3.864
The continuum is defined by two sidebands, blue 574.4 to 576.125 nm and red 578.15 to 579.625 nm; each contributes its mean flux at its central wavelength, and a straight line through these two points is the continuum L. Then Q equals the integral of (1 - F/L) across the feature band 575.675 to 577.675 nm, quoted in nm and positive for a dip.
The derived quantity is 0.13 nm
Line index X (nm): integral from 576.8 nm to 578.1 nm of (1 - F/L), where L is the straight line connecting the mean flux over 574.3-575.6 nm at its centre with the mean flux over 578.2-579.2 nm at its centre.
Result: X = 0.093 nm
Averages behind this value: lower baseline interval 3.52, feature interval 3.05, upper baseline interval 3.16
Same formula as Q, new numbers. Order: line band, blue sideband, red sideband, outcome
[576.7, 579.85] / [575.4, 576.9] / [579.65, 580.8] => 0.23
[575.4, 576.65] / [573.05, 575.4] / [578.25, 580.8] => 0.12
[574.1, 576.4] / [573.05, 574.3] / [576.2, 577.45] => 0.37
